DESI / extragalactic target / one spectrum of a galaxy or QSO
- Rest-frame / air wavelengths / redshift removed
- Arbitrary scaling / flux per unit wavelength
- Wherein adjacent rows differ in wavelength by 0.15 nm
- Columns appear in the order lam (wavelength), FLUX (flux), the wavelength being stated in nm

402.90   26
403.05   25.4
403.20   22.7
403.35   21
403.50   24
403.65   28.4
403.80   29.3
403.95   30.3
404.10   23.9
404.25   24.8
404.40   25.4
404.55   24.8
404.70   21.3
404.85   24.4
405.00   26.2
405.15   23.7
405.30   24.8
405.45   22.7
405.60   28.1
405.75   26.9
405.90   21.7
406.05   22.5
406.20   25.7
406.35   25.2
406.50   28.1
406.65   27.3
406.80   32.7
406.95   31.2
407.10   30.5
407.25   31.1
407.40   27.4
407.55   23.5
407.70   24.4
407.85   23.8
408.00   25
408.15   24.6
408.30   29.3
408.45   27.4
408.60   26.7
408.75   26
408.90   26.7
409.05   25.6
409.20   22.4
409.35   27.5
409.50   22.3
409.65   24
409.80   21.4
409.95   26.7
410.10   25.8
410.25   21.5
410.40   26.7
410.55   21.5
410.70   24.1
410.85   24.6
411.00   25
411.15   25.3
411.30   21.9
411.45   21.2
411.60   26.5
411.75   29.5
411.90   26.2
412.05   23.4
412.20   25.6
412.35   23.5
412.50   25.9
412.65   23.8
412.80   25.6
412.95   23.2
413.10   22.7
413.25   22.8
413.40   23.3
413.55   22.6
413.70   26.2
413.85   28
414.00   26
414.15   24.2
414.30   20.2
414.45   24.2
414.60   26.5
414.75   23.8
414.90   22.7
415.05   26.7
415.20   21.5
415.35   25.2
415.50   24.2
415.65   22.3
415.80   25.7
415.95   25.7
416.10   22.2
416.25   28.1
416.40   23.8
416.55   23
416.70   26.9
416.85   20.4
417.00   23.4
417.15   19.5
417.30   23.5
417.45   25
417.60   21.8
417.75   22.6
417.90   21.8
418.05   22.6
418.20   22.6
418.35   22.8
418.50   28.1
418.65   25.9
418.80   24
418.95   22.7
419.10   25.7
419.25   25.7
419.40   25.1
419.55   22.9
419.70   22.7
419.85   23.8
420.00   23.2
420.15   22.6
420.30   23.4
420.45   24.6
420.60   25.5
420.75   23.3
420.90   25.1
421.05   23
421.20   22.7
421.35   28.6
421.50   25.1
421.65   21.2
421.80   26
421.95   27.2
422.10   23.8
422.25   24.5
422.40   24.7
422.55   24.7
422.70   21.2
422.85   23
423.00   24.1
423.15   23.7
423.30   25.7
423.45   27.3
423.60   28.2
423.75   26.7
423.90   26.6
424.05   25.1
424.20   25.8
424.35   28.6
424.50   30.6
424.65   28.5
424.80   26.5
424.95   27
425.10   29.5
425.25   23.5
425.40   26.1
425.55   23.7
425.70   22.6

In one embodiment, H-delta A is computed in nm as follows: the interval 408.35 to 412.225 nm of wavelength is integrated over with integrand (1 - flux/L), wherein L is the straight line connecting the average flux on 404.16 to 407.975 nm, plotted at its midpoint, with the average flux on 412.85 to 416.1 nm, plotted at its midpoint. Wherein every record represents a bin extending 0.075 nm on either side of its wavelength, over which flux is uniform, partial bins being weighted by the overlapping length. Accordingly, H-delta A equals 0.03 nm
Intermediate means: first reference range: 25.9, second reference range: 24.1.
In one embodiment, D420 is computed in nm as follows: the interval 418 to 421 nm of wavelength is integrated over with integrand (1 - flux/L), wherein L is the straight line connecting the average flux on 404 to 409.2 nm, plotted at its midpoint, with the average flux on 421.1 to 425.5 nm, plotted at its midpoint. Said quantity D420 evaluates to 0.191 nm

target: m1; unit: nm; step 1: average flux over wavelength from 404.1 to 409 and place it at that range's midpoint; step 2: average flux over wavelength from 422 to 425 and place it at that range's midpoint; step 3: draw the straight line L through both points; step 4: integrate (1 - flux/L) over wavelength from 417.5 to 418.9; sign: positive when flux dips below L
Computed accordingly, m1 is 0.12 nm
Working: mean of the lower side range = 26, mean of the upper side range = 25.8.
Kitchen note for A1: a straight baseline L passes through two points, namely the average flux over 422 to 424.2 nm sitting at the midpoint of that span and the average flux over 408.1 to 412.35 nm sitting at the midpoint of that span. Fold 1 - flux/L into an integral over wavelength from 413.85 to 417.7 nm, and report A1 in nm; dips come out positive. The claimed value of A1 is 0.16 nm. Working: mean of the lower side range 25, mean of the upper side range 25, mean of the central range 23.9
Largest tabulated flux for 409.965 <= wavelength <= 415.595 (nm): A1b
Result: 29.5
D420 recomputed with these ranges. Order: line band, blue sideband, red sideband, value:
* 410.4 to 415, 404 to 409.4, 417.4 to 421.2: 0.10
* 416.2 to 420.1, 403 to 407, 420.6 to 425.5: 0.28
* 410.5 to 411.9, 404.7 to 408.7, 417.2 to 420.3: 0.04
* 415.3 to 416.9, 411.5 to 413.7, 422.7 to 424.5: 0.04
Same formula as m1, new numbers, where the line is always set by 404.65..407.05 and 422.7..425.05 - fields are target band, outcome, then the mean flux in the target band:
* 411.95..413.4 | 0.112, 24.1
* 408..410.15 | 0.043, 25.4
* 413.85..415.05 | 0.080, 24.4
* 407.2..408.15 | 0.011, 25.6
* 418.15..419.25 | 0.065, 24.7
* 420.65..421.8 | 0.087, 24.3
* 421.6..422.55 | 0.059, 24.7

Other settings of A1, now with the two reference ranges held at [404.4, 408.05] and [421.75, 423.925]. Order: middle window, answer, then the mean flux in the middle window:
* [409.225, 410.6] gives 0.09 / 24.1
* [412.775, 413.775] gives 0.07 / 23.7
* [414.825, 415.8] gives 0.06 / 23.9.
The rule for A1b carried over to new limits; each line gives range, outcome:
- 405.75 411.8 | 32.7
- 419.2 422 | 28.6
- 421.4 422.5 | 27.2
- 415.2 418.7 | 28.1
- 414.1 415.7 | 26.7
